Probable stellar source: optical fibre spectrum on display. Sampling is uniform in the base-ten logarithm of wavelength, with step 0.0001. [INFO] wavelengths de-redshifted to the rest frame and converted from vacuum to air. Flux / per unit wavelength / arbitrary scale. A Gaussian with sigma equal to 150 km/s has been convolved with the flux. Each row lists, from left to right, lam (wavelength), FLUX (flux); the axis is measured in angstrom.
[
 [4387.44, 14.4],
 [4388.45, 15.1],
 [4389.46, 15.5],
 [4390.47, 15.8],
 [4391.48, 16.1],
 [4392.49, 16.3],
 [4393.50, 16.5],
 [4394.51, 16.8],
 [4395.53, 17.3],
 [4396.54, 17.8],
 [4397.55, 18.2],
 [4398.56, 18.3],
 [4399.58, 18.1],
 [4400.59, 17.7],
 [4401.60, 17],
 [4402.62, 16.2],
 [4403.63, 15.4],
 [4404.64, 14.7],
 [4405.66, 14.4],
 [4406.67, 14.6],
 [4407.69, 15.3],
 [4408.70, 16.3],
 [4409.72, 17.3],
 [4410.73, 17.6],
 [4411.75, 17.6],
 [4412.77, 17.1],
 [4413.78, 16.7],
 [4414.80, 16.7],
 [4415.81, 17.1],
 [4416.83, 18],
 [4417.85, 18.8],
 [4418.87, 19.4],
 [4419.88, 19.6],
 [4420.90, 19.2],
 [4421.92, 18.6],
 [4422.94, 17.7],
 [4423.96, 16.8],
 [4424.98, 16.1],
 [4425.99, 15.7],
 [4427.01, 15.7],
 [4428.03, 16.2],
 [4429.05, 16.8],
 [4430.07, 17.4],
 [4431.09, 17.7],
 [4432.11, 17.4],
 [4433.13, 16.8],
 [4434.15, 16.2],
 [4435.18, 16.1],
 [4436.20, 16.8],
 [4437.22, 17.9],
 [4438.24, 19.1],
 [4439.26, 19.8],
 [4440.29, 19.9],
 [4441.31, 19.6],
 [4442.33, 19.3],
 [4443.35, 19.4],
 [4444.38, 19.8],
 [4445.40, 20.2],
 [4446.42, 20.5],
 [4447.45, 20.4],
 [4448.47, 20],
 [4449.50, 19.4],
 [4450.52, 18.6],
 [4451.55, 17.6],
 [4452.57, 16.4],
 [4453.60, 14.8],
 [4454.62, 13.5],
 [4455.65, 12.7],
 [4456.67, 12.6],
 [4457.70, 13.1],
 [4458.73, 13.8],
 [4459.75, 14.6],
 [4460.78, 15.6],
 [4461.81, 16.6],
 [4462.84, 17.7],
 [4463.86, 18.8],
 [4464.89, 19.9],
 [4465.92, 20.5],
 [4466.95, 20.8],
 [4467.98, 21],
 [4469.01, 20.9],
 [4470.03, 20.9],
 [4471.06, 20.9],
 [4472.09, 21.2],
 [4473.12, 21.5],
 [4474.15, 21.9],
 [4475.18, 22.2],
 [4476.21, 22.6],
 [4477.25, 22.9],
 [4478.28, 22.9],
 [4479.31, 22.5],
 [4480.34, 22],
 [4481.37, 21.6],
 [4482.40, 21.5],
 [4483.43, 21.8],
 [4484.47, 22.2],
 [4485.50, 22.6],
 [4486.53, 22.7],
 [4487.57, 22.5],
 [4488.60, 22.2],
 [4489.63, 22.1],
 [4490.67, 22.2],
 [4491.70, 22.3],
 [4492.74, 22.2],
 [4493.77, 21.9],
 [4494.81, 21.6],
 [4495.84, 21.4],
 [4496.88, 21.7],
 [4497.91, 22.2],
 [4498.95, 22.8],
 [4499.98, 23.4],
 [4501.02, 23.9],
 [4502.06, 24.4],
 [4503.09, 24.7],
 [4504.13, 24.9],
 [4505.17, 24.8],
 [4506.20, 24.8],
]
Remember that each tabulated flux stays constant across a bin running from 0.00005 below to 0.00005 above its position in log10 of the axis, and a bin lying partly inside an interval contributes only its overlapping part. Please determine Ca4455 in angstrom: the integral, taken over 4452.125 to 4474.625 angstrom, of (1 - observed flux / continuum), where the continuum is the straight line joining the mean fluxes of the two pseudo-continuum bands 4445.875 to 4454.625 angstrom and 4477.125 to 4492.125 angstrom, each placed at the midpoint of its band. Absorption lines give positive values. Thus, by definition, 2.4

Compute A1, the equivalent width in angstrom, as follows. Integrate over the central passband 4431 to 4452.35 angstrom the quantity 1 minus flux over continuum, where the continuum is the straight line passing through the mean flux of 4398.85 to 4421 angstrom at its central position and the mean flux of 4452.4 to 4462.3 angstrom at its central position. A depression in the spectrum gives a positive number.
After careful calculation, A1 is -4.9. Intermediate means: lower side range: 17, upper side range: 14.3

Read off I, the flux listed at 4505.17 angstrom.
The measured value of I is 24.8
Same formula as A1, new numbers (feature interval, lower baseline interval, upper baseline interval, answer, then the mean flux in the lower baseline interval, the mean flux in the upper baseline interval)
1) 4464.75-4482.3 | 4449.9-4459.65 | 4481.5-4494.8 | -2.5 angstrom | 14.8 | 22.1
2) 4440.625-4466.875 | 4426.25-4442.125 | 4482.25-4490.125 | 2.4 angstrom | 17.6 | 22.2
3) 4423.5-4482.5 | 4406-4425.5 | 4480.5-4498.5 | 3.7 angstrom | 17.4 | 22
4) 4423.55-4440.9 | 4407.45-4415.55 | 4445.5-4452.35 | 1.0 angstrom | 16.9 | 19.3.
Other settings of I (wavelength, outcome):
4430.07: 17.4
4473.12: 21.5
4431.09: 17.7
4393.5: 16.5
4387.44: 14.4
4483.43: 21.8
